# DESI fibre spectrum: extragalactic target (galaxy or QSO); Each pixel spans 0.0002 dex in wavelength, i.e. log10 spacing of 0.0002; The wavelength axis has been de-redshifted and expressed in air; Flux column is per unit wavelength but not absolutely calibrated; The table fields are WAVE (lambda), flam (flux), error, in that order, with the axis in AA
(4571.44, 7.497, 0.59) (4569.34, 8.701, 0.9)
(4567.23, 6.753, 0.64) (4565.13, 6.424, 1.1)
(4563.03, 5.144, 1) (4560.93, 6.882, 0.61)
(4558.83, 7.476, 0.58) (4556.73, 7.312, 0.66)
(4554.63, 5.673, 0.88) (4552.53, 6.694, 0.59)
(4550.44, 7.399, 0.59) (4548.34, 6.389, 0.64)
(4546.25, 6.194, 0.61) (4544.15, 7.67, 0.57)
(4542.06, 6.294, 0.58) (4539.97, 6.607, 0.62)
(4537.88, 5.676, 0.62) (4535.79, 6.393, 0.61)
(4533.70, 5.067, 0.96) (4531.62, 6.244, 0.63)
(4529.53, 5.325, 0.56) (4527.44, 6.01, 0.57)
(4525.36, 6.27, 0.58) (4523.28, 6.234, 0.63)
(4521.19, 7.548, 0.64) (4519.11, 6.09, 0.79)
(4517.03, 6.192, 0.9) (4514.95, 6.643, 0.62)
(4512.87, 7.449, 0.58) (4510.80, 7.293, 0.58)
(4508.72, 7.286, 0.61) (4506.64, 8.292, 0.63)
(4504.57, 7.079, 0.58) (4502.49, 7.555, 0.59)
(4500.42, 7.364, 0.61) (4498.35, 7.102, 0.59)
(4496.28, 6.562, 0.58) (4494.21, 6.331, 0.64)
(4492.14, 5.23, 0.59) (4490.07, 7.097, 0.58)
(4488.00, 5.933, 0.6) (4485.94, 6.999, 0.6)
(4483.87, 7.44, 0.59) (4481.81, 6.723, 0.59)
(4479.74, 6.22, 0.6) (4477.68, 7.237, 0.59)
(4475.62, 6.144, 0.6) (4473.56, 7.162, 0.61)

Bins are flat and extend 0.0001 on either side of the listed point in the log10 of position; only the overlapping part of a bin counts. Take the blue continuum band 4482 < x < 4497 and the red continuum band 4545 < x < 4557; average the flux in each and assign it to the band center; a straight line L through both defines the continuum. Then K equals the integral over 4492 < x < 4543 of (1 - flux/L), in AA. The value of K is -0.3 AA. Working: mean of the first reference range 6.52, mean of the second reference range 6.58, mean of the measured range 6.59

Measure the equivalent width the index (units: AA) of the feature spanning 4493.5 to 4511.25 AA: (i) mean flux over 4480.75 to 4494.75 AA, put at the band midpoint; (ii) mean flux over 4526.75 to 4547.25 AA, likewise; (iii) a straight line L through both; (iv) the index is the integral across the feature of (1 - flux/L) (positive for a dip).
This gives -2.21 AA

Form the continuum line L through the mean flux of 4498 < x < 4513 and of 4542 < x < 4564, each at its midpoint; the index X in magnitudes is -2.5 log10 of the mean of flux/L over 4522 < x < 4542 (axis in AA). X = 0.17 mag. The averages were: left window 7.44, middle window 6.01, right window 6.67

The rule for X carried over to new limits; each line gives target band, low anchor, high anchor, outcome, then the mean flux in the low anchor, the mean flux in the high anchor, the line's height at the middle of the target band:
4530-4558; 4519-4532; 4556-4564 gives 0.01 mag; 6.25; 6.69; 6.49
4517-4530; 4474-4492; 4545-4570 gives 0.07 mag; 6.66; 6.73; 6.7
